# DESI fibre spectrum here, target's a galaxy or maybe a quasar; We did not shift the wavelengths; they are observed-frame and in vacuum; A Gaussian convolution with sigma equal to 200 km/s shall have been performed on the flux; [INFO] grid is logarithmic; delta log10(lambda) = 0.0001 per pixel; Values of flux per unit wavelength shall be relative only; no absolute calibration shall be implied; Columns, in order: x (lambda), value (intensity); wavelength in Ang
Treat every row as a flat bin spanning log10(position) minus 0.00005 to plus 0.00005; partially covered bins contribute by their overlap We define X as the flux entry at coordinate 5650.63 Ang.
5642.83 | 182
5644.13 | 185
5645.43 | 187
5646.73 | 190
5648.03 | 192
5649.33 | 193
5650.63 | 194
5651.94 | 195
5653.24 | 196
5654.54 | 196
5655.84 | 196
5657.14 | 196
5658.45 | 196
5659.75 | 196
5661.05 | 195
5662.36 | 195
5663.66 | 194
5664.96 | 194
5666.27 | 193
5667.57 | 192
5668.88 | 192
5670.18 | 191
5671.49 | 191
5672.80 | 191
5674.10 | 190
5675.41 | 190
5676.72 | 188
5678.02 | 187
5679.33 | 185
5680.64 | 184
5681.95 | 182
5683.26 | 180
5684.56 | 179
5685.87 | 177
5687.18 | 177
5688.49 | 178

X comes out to 194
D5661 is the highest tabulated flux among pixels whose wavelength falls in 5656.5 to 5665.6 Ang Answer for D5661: 196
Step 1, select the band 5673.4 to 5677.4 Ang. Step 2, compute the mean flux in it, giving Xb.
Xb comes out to 190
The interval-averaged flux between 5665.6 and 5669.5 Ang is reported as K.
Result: 192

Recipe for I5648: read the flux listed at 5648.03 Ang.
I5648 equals 192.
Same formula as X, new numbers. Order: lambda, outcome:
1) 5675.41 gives 190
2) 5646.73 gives 190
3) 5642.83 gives 182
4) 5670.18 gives 191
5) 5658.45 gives 196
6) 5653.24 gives 196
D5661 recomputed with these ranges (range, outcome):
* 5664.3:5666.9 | 194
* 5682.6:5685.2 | 180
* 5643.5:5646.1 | 187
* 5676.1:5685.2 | 188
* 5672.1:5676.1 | 191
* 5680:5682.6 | 184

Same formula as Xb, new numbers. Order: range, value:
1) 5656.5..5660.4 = 196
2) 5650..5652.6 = 194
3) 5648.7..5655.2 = 195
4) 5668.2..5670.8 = 192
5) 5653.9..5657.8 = 196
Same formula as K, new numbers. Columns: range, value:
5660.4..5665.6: 195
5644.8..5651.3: 191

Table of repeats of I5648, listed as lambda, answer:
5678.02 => 187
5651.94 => 195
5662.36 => 195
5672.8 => 191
